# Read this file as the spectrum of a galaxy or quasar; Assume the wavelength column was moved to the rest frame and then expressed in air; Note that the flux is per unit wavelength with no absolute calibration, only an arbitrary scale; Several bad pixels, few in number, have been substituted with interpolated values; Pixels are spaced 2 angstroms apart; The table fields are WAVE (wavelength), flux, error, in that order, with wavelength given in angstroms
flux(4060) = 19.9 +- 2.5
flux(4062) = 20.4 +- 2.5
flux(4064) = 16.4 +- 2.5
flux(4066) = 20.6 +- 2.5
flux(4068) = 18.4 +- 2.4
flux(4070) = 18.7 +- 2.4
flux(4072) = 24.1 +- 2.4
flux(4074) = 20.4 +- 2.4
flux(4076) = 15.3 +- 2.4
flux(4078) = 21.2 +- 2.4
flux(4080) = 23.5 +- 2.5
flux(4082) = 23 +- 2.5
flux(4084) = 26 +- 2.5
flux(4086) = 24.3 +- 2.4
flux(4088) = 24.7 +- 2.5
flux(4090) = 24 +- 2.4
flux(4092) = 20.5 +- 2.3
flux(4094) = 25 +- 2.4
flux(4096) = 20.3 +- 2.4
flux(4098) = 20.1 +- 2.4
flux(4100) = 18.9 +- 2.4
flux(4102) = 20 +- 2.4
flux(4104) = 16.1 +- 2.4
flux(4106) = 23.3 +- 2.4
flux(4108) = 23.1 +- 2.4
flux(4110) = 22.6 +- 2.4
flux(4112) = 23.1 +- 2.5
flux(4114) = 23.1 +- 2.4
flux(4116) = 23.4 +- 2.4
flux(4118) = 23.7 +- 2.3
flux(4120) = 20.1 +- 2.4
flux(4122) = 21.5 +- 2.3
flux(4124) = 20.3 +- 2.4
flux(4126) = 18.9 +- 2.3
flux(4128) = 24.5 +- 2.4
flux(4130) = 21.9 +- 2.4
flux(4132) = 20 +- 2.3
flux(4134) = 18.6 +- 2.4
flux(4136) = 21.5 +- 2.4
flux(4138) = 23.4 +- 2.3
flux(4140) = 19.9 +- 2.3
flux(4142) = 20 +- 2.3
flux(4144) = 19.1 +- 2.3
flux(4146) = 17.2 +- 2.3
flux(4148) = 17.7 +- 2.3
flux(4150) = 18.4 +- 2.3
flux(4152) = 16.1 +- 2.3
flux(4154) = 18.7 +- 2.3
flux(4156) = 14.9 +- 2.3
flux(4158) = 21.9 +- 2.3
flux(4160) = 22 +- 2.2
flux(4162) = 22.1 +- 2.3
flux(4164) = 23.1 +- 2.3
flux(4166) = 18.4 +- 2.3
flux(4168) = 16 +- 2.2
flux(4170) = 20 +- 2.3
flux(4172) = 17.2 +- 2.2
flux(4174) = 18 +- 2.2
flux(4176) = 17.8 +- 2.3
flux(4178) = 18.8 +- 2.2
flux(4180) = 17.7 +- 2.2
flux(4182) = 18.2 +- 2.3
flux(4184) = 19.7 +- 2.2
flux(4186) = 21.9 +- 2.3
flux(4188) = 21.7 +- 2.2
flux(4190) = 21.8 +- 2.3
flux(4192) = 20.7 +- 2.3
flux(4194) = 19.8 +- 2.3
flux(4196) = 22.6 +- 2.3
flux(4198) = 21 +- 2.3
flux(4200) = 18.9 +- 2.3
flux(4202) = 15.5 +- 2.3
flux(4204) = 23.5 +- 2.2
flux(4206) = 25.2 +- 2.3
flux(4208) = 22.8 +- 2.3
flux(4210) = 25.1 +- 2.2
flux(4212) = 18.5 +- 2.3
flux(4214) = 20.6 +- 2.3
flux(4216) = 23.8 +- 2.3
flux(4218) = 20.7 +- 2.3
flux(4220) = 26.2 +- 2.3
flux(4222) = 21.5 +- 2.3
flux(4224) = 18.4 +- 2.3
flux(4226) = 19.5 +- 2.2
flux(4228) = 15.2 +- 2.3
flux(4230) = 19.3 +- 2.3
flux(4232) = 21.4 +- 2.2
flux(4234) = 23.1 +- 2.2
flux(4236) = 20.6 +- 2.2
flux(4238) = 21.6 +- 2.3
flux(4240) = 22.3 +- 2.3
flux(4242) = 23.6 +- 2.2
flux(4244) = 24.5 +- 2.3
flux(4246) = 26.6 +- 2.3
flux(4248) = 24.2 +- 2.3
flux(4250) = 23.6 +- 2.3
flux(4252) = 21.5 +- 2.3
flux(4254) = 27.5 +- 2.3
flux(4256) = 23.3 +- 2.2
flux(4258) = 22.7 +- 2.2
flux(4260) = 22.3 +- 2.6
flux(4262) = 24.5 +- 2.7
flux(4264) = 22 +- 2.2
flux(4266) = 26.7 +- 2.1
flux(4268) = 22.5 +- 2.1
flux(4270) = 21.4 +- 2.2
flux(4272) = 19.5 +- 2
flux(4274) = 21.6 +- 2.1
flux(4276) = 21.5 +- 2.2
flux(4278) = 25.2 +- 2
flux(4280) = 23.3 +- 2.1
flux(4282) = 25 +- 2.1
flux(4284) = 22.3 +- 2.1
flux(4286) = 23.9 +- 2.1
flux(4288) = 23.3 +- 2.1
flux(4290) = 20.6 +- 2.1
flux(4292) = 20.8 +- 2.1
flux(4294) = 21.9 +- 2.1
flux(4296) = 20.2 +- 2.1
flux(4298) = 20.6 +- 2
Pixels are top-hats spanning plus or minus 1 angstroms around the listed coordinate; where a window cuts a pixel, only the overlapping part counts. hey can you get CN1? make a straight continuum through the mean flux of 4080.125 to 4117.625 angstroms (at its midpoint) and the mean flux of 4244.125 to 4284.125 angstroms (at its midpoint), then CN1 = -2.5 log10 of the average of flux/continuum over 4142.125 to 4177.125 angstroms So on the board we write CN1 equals 0.21 mag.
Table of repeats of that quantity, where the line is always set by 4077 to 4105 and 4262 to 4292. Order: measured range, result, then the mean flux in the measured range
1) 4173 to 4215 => 0.10 mag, 20.5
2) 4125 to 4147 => 0.09 mag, 20.5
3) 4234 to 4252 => -0.03 mag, 23.3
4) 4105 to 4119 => -0.05 mag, 23.2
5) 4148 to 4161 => 0.19 mag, 18.6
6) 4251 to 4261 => -0.04 mag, 23.5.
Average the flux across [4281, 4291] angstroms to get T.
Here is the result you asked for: 23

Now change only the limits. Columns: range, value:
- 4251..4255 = 24.5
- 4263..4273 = 22.4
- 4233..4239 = 21.8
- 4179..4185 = 18.5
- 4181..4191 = 20.7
